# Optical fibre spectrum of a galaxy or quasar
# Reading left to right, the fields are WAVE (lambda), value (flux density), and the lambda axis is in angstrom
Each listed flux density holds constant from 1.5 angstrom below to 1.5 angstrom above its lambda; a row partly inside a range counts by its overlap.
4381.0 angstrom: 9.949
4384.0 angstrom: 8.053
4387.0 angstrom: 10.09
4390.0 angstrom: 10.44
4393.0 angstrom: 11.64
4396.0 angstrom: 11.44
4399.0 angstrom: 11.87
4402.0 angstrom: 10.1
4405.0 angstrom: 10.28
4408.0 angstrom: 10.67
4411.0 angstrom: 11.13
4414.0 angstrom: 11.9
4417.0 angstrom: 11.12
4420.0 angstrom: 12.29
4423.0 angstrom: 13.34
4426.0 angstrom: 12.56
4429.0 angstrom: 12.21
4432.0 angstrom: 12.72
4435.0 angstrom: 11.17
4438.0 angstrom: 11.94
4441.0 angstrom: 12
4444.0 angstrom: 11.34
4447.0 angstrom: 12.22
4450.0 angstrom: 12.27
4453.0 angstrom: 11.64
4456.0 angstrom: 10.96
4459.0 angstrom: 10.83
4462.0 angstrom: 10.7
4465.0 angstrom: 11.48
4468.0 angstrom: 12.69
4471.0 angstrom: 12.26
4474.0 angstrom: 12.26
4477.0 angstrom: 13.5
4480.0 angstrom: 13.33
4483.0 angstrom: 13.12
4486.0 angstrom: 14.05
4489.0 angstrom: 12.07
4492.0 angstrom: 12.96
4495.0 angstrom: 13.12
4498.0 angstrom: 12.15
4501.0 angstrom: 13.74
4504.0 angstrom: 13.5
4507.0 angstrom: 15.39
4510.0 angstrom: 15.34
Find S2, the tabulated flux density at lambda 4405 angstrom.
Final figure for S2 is 10.28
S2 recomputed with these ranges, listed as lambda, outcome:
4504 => 13.5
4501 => 13.74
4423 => 13.34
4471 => 12.26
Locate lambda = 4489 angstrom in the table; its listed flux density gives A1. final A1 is 12.07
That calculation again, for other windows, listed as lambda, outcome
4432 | 12.72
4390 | 10.44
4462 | 10.7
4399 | 11.87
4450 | 12.27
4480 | 13.33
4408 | 10.67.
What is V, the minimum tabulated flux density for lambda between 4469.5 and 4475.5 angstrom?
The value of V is 12.26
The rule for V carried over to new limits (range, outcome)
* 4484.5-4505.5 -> 12.07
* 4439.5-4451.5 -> 11.34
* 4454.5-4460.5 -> 10.83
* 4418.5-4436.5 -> 11.17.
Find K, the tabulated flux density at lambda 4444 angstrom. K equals 11.34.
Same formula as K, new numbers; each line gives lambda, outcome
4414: 11.9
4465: 11.48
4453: 11.64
